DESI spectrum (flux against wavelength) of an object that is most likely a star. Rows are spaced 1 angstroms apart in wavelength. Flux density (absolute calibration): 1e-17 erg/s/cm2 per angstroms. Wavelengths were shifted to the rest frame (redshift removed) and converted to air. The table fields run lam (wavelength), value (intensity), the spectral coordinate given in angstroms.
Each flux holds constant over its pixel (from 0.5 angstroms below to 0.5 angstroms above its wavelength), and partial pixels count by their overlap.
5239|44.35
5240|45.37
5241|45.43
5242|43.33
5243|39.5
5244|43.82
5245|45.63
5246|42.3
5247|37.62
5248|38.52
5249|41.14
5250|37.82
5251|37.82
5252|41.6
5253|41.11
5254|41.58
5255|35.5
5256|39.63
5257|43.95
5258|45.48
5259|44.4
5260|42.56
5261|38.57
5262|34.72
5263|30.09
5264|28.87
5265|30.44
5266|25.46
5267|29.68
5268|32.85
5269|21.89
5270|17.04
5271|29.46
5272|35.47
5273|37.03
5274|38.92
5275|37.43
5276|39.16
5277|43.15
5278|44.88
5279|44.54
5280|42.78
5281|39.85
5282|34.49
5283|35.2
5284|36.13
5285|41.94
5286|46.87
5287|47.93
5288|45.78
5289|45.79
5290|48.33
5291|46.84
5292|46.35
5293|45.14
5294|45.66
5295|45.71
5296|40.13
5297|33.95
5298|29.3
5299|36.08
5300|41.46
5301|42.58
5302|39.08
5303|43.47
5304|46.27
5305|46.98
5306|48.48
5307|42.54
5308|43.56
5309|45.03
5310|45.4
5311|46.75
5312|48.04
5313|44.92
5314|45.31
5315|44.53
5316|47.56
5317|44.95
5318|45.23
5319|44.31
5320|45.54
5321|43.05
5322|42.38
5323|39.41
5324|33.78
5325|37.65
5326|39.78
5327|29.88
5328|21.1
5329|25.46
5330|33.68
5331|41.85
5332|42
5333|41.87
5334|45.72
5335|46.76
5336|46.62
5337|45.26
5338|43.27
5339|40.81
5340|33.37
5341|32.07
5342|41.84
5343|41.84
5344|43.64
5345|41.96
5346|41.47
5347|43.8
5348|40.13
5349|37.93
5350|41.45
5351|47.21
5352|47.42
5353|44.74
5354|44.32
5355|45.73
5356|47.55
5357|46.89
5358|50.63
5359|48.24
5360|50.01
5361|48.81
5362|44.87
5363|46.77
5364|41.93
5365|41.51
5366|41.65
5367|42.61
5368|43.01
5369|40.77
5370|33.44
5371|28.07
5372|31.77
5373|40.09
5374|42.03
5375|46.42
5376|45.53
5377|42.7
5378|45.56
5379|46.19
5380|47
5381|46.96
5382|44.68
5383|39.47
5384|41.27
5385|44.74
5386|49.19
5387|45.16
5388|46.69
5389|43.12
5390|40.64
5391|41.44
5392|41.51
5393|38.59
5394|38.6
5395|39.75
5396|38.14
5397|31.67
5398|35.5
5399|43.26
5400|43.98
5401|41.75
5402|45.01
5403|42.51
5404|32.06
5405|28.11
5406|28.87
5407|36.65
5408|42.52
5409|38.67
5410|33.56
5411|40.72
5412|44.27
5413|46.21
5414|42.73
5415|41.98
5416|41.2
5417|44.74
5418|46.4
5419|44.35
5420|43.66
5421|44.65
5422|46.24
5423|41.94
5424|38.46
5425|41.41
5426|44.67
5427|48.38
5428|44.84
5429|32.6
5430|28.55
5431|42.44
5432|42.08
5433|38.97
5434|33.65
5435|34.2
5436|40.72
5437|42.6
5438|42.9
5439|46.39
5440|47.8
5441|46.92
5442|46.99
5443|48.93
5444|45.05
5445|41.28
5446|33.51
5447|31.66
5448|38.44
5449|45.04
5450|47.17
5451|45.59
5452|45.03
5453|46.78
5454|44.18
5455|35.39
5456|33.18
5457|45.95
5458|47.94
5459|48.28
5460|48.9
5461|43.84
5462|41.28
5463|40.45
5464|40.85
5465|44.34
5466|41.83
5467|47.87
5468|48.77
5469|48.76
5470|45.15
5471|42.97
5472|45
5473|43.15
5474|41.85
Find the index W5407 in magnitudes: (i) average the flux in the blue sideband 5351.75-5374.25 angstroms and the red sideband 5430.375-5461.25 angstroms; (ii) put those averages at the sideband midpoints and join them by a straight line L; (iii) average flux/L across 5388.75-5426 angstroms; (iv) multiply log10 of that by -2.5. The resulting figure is 0.06 mag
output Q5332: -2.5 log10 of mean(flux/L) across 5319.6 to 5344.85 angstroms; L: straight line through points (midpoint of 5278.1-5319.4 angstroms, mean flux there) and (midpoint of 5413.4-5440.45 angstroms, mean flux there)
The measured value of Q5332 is 0.10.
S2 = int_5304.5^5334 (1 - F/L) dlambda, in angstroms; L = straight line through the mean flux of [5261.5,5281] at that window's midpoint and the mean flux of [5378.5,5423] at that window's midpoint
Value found -3.8 angstroms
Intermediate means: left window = 34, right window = 41.5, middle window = 41.5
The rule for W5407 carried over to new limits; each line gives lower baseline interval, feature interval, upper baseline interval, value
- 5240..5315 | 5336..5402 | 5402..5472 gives -0.03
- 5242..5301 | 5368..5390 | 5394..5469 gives -0.04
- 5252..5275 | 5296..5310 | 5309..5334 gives -0.07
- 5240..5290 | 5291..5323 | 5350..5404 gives -0.09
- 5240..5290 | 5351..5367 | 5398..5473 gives -0.14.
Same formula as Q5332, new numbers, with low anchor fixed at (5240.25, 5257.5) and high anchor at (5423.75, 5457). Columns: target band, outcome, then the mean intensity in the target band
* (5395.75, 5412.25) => 0.09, 38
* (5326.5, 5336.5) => 0.10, 37.5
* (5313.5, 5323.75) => -0.07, 44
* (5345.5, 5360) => -0.09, 45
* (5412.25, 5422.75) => -0.07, 44.2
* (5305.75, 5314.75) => -0.11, 45.4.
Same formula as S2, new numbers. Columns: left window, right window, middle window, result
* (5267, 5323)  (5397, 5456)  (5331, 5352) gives -0.4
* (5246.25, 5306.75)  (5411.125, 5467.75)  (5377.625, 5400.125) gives -0.4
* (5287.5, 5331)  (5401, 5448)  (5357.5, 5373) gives -0.3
